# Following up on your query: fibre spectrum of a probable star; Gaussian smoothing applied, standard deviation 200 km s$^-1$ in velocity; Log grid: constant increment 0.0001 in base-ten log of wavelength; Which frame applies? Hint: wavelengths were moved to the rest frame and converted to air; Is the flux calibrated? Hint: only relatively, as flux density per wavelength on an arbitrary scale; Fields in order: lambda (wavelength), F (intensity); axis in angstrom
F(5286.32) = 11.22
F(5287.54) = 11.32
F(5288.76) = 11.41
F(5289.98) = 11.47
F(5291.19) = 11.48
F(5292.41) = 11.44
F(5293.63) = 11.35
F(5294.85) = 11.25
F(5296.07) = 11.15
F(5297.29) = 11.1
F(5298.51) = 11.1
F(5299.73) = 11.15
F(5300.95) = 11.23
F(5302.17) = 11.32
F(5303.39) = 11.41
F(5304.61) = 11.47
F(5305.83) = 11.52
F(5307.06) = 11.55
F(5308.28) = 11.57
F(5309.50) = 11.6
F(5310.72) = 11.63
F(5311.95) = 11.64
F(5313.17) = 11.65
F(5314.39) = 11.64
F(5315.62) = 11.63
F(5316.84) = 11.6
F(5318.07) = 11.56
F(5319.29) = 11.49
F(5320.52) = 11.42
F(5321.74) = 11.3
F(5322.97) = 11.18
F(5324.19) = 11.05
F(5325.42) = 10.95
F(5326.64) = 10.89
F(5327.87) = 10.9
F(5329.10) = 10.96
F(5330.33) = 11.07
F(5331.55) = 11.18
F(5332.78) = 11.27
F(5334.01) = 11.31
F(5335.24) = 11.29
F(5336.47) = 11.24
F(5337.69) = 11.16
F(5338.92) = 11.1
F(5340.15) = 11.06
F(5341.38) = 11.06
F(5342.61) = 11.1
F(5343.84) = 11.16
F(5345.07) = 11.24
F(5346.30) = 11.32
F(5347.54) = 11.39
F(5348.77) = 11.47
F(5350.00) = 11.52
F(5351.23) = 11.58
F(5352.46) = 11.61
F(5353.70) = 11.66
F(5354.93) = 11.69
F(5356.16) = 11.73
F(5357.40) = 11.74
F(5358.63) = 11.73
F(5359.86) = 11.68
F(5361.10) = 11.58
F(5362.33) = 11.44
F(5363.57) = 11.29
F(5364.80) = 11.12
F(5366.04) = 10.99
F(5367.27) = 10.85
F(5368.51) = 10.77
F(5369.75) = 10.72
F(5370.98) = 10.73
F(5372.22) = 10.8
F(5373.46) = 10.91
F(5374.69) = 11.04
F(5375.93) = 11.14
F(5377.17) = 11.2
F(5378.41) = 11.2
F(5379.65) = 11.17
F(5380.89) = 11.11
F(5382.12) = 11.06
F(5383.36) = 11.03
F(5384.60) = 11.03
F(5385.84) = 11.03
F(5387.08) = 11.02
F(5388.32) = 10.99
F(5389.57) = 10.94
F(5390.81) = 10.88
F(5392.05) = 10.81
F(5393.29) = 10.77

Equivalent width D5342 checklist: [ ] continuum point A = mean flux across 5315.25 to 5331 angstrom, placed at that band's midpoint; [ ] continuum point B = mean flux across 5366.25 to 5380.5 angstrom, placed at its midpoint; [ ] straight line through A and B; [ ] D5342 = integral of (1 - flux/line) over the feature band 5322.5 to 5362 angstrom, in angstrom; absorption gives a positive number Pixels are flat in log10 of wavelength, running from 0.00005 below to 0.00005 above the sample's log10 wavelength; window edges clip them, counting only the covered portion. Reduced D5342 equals -0.7 angstrom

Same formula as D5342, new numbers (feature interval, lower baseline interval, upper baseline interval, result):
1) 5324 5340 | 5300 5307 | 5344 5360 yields 0.5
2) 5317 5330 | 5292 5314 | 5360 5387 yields 0.1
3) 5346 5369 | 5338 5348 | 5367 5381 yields -0.8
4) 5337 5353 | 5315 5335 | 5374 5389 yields -0.2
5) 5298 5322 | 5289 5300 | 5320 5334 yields -0.6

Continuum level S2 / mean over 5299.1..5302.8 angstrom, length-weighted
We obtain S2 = 11.2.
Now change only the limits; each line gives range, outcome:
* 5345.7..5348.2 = 11.3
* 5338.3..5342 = 11.1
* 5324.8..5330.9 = 10.9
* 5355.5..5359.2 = 11.7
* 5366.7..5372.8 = 10.8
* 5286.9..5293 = 11.4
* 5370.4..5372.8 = 10.8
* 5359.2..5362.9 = 11.6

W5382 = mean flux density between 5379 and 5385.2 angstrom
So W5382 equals 11.1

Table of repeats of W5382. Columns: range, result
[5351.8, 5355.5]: 11.6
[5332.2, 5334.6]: 11.3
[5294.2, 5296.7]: 11.2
